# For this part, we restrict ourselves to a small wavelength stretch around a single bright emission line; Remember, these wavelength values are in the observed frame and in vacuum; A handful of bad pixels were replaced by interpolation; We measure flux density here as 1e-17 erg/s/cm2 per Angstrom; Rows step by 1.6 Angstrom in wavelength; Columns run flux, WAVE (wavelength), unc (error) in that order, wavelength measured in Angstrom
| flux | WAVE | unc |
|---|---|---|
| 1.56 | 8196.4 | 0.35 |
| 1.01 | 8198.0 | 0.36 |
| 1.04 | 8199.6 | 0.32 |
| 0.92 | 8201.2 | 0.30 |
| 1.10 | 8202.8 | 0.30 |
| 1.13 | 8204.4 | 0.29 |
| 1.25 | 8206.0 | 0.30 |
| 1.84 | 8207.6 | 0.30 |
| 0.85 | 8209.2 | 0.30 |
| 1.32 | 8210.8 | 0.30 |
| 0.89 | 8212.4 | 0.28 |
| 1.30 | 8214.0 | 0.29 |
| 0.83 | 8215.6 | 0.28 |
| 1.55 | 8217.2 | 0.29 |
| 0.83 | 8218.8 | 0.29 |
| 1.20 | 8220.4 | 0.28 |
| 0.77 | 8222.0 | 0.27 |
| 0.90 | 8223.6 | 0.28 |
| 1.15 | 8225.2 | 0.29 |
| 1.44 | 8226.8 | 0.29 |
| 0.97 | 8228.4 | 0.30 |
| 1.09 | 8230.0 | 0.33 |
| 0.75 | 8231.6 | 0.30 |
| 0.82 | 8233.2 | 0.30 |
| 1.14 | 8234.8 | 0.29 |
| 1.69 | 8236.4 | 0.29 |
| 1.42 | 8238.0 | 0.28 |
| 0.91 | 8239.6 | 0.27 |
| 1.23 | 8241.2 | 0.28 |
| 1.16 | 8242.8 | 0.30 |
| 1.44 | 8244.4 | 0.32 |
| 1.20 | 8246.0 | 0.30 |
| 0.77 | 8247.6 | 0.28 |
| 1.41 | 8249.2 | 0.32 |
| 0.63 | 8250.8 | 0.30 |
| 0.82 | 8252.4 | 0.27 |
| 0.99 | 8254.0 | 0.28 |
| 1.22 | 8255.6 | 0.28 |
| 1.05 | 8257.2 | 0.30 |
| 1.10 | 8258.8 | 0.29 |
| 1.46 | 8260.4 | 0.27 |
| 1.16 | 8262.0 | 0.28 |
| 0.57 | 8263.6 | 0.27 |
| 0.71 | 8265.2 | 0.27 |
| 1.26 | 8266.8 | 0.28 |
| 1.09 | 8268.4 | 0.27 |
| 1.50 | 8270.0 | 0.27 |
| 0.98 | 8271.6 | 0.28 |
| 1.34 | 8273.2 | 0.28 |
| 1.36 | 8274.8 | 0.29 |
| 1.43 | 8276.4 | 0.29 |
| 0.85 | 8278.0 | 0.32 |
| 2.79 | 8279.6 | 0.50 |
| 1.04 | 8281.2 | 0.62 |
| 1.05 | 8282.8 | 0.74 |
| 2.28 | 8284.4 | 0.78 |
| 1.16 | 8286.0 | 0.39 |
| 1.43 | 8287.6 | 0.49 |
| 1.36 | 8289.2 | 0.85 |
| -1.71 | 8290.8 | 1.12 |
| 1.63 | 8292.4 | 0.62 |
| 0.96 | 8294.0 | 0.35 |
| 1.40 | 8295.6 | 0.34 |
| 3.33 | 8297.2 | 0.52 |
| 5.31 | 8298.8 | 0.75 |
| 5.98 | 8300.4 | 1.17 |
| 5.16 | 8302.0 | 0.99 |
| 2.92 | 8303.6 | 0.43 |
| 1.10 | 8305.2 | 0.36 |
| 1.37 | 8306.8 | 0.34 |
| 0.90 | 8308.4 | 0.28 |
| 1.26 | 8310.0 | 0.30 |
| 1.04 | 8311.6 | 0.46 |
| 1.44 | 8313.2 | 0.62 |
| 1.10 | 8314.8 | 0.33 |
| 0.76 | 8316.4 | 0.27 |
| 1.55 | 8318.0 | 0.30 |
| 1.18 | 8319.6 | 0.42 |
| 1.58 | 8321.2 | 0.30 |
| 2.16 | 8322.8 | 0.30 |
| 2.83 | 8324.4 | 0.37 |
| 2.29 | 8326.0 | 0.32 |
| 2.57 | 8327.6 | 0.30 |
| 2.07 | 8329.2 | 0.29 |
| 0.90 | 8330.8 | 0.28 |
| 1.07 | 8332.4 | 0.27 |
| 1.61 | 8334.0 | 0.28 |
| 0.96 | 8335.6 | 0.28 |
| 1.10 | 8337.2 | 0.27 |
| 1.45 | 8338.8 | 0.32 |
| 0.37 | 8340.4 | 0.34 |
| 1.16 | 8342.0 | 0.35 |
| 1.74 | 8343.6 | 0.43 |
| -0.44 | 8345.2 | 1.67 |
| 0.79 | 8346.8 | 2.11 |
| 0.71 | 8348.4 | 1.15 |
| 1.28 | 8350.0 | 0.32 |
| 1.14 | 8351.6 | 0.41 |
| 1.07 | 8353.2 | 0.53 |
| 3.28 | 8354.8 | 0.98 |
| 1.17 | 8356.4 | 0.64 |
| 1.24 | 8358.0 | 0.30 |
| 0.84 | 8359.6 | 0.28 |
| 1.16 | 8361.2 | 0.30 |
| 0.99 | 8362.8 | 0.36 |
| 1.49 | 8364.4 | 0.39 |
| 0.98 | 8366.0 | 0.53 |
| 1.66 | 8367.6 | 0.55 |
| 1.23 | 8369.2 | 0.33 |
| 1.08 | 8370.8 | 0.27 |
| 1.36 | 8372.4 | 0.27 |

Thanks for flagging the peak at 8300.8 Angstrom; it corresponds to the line H-alpha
